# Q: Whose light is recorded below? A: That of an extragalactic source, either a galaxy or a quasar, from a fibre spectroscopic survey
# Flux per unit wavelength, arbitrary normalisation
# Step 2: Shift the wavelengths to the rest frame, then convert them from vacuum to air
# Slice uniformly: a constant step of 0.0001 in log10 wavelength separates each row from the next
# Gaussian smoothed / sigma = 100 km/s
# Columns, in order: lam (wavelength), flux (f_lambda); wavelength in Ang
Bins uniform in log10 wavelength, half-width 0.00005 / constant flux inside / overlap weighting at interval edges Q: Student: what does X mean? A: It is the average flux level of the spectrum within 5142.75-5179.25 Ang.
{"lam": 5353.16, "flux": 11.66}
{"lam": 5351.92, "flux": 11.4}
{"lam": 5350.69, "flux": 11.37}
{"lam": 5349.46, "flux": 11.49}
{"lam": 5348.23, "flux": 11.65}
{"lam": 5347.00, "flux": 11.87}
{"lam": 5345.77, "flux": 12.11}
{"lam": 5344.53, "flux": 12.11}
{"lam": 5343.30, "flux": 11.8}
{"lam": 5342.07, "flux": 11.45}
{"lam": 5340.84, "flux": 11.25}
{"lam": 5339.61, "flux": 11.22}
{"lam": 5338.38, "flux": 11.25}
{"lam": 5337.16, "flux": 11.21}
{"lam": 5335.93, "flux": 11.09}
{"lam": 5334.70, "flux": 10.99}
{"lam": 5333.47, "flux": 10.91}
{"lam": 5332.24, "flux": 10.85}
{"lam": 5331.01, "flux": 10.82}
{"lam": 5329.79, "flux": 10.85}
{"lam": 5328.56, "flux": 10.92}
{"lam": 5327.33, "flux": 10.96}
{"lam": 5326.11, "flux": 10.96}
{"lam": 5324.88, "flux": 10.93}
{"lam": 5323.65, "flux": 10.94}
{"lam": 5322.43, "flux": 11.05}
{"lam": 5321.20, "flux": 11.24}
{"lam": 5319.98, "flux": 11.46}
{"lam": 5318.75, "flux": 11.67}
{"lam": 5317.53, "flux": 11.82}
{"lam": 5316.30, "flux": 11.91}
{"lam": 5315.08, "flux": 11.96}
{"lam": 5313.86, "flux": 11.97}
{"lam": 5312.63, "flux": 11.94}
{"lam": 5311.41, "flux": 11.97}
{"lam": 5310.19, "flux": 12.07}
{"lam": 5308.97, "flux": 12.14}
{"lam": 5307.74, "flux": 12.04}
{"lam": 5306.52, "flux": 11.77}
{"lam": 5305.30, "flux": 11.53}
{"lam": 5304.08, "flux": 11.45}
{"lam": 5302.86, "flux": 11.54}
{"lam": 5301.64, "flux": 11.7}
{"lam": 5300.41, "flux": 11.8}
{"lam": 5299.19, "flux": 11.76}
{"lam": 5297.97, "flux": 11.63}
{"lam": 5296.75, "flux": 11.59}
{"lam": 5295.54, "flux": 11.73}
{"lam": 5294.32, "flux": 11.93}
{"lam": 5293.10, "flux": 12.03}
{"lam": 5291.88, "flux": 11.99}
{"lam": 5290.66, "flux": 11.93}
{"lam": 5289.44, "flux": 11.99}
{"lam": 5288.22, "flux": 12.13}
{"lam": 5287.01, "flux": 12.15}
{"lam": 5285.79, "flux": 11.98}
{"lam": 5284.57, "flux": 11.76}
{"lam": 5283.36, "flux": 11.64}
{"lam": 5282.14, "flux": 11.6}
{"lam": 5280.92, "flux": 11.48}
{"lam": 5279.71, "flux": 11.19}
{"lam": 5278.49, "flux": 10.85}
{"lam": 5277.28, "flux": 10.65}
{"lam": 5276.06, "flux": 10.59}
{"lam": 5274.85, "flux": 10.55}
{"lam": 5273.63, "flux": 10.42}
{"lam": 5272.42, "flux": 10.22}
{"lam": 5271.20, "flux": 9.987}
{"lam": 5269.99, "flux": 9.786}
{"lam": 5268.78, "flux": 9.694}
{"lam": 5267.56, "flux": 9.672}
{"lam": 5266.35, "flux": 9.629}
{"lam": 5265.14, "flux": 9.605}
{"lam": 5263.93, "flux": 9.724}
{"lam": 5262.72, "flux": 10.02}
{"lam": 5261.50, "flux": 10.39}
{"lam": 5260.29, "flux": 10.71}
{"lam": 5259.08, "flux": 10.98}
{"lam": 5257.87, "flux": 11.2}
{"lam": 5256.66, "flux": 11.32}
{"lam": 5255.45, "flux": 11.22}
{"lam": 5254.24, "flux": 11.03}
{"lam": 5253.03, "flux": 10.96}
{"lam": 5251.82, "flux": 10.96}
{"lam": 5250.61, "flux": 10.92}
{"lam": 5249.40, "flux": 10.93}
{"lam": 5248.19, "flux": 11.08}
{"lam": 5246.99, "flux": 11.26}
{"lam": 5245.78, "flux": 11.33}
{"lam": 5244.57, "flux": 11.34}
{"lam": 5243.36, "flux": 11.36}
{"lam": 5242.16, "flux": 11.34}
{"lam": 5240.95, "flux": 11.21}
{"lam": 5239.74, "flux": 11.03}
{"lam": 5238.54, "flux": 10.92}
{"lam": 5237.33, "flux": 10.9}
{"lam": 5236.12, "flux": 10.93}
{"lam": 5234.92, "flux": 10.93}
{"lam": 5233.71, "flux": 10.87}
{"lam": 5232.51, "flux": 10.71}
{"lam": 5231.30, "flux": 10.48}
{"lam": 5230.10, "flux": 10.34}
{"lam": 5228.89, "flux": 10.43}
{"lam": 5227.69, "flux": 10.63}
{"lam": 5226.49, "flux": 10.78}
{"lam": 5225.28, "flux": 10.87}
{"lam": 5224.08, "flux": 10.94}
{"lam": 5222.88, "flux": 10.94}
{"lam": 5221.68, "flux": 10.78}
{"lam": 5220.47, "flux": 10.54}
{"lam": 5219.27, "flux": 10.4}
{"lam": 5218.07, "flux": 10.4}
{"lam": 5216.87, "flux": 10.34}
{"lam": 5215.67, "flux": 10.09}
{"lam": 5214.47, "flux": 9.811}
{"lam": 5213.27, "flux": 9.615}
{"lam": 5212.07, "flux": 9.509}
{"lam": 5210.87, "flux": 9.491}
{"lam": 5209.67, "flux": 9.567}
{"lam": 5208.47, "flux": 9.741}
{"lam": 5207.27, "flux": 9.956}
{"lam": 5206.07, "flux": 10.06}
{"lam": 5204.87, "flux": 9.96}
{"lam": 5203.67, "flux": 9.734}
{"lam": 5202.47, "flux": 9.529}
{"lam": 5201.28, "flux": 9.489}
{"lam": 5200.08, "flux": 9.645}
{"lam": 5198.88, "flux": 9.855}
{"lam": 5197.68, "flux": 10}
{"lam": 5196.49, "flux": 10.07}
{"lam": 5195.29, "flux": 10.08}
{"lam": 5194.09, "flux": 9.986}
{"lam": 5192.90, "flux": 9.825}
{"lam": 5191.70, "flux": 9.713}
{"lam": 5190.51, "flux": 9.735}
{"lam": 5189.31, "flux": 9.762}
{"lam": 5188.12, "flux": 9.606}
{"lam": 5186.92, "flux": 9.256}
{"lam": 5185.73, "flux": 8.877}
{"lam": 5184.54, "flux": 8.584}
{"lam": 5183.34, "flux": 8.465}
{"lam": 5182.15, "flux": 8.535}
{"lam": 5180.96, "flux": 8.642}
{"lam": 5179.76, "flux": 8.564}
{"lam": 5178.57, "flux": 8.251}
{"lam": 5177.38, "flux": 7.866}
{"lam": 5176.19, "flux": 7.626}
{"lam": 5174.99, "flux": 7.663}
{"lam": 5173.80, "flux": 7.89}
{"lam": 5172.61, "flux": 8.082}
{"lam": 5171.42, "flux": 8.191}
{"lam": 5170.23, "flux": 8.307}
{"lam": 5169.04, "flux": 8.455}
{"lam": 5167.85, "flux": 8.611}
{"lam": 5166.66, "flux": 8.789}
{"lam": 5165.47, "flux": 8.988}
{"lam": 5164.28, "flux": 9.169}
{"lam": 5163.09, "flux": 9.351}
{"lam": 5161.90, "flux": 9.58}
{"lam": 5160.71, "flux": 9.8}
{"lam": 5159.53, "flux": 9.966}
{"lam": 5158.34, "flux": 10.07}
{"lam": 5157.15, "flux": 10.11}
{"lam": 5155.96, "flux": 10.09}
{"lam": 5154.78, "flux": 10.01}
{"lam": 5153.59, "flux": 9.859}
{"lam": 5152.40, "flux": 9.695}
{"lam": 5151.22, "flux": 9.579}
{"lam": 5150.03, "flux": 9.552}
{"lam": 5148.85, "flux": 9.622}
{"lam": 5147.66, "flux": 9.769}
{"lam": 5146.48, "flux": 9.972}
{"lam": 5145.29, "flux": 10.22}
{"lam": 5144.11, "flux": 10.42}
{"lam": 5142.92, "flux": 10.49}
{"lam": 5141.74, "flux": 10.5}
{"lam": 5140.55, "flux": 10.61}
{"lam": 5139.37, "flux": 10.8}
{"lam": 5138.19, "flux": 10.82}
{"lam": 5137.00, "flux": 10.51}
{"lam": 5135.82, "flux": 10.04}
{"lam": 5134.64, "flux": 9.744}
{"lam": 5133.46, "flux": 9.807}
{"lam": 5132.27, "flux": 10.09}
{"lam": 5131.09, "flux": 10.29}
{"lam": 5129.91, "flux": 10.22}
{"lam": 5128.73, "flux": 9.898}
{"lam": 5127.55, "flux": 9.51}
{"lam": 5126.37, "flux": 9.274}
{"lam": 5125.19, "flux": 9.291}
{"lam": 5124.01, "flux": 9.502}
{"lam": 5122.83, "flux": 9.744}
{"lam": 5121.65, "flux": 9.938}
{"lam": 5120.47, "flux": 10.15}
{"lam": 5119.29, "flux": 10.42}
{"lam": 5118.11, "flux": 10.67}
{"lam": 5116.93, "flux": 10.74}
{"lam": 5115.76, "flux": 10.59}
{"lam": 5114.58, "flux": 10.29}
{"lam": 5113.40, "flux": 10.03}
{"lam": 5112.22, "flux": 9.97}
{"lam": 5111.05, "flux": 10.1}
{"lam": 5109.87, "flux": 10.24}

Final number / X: 9.21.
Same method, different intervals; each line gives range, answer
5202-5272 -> 10.5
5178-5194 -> 9.1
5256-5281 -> 10.4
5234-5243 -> 11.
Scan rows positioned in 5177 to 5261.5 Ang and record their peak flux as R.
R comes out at 11.36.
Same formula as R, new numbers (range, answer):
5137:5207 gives 10.82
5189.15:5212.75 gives 10.08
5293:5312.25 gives 12.14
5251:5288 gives 12.15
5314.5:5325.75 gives 11.96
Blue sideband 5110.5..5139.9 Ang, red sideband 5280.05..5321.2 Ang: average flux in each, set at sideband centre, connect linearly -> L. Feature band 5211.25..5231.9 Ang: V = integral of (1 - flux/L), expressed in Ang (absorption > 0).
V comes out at 1.2 Ang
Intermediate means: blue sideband 10.1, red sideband 11.8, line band 10.4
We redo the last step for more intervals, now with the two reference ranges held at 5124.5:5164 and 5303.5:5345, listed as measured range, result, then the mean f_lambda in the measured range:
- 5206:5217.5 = 0.8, 9.81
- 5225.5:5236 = 0.0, 10.7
